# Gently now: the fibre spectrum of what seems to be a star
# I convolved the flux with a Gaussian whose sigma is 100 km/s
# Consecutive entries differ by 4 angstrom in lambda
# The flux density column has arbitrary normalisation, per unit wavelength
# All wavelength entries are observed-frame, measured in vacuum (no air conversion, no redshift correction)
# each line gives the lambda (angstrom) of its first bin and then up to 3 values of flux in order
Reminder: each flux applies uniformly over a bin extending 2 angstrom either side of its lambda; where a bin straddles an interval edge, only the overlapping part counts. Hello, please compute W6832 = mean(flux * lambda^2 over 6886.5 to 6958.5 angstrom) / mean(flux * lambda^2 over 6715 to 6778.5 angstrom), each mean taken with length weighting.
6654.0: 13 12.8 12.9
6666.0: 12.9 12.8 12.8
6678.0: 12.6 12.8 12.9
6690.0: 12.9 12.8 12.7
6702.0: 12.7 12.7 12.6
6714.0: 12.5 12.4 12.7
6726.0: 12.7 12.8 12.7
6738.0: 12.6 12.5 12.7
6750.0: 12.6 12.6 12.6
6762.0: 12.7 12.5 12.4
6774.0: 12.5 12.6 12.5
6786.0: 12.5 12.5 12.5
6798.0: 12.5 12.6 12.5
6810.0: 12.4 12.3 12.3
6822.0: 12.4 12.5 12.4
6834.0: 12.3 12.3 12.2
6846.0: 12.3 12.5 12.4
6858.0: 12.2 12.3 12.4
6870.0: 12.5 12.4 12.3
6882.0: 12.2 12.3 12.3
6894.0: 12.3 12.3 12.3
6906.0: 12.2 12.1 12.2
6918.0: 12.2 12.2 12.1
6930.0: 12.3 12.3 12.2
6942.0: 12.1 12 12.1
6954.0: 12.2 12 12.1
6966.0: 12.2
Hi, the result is 1.02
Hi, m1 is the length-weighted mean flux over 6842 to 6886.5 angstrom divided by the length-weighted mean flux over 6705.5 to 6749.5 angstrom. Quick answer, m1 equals 1.0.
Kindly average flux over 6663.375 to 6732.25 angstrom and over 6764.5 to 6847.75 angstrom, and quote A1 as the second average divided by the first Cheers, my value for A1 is 0.98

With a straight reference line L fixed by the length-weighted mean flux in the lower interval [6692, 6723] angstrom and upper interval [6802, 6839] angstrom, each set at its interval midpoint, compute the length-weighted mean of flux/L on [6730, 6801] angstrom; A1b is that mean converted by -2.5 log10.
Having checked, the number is 0.00 mag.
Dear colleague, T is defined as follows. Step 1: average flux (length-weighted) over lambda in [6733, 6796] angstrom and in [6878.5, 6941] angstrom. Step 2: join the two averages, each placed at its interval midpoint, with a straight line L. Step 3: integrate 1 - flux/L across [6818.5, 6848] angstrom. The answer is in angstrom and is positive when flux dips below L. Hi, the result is 0.2 angstrom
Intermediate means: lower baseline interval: 12.6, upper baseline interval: 12.2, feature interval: 12.3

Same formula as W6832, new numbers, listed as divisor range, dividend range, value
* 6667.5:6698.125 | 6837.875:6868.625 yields 1.01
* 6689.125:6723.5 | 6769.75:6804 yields 1.01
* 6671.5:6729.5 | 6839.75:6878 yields 1.02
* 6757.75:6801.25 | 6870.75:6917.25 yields 1.01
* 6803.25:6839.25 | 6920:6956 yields 1.02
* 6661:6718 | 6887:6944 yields 1.03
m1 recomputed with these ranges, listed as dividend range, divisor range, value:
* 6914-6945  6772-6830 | 0.98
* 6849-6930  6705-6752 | 0.97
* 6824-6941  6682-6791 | 0.97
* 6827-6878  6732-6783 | 0.98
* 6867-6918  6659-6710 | 0.96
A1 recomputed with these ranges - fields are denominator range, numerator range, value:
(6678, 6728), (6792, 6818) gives 0.98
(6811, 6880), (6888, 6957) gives 0.99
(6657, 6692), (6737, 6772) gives 0.98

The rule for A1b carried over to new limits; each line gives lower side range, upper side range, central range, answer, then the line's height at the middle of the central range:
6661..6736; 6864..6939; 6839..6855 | 0.004 mag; 12.4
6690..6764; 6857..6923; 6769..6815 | 0.001 mag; 12.5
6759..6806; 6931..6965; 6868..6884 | -0.004 mag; 12.3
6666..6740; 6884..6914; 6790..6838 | 0.002 mag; 12.5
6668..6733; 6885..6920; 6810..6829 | 0.005 mag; 12.4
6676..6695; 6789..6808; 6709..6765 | 0.005 mag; 12.7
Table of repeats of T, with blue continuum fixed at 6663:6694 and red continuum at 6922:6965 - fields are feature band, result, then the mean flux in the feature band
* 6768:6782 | 0.08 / 12.5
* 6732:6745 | 0.06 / 12.6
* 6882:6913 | 0.02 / 12.3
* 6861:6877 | -0.09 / 12.4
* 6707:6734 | 0.18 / 12.6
